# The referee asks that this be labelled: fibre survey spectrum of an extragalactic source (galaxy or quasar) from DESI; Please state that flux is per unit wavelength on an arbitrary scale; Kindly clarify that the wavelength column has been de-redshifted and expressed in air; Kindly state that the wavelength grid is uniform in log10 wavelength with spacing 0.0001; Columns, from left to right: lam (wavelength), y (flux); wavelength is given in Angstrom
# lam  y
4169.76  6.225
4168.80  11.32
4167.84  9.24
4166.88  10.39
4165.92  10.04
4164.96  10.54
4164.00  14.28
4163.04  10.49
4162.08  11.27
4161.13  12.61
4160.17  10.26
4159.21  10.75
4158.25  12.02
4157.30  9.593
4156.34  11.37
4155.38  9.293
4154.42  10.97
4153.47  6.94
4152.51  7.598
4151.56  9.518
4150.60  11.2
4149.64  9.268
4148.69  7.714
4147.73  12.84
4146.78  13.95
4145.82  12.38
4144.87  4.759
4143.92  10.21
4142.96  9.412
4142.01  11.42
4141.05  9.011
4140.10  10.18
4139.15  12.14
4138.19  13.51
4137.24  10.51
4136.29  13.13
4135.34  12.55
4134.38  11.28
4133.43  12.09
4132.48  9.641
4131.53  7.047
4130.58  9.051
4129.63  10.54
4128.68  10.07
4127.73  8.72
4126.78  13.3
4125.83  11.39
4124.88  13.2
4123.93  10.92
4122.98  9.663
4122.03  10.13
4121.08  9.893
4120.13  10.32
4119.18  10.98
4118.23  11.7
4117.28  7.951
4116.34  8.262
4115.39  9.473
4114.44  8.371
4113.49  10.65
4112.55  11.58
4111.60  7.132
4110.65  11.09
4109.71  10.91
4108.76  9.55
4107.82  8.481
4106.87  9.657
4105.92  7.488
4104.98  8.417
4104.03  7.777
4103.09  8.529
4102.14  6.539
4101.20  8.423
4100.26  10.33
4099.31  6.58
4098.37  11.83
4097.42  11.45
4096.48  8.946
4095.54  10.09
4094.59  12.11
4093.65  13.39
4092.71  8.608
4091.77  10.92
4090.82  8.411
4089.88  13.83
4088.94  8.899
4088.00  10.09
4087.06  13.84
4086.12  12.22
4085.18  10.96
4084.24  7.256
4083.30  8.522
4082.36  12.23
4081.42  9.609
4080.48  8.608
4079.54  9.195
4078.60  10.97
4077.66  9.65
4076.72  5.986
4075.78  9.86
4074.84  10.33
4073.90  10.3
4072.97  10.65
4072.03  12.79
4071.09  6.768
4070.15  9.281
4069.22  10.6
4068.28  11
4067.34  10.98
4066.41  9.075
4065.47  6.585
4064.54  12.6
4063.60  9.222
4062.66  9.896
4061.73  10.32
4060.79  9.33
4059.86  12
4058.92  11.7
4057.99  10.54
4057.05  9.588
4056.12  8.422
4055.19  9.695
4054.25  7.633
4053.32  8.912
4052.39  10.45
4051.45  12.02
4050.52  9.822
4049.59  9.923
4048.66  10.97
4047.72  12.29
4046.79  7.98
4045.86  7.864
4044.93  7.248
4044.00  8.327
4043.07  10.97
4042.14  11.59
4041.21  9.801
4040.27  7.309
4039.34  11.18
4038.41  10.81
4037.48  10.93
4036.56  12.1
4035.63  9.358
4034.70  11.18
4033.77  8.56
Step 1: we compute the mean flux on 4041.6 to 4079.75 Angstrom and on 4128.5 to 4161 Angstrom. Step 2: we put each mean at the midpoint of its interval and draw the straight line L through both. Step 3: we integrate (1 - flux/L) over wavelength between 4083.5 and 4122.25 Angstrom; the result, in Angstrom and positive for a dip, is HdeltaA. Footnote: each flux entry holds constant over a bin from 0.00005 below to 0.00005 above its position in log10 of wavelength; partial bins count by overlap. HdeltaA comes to 1.1 Angstrom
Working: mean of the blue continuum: 9.84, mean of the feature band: 9.82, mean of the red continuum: 10.4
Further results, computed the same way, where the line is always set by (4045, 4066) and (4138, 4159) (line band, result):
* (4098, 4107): 1.4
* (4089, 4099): -0.8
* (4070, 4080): 0.3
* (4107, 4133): 0.2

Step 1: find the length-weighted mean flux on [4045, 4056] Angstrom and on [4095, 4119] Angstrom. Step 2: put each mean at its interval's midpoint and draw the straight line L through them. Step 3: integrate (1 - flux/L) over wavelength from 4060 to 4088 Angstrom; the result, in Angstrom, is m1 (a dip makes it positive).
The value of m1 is -1.44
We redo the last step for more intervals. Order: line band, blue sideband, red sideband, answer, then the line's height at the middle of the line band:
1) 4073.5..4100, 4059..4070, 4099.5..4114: -1.65 Angstrom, 9.59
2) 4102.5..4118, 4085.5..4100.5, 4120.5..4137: 2.35 Angstrom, 10.7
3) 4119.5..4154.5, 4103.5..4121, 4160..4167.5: -0.54 Angstrom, 10.3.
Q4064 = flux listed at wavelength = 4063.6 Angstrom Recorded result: 9.222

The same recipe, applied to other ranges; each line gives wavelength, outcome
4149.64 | 9.268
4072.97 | 10.65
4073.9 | 10.3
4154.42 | 10.97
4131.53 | 7.047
